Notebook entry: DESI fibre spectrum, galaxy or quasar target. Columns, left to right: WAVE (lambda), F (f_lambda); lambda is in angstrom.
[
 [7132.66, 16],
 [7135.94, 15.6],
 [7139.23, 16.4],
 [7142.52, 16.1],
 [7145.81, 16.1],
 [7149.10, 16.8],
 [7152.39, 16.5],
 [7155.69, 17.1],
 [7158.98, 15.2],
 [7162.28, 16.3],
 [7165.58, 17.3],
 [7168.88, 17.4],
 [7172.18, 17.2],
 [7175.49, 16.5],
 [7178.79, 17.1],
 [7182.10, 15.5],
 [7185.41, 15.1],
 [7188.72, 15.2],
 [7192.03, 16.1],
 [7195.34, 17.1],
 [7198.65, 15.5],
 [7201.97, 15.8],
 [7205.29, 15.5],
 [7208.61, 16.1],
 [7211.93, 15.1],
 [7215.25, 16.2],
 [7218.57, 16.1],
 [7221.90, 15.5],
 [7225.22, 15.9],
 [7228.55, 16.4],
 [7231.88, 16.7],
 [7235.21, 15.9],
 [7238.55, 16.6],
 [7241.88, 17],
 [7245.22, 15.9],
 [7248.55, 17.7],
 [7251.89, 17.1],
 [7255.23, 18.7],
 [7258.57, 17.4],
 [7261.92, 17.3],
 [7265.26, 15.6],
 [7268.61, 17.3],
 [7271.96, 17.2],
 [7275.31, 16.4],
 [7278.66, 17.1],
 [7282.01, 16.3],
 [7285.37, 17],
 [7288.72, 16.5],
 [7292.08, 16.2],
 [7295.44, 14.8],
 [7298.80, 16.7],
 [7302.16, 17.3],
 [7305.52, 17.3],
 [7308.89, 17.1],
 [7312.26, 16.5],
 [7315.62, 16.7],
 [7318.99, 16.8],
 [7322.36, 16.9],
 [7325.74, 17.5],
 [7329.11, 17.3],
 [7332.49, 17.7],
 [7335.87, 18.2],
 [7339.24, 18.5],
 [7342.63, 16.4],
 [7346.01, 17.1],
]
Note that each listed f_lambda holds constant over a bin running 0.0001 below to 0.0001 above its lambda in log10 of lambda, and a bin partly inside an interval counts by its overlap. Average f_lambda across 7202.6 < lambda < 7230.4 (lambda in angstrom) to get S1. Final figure 15.9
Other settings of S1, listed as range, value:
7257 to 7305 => 16.7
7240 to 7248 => 16.6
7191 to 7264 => 16.4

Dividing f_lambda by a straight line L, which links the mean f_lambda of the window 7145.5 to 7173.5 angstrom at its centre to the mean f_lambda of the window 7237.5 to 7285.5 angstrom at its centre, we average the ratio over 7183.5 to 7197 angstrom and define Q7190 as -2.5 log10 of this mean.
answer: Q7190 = 0.06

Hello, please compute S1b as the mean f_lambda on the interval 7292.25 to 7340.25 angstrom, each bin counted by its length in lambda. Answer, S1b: 17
